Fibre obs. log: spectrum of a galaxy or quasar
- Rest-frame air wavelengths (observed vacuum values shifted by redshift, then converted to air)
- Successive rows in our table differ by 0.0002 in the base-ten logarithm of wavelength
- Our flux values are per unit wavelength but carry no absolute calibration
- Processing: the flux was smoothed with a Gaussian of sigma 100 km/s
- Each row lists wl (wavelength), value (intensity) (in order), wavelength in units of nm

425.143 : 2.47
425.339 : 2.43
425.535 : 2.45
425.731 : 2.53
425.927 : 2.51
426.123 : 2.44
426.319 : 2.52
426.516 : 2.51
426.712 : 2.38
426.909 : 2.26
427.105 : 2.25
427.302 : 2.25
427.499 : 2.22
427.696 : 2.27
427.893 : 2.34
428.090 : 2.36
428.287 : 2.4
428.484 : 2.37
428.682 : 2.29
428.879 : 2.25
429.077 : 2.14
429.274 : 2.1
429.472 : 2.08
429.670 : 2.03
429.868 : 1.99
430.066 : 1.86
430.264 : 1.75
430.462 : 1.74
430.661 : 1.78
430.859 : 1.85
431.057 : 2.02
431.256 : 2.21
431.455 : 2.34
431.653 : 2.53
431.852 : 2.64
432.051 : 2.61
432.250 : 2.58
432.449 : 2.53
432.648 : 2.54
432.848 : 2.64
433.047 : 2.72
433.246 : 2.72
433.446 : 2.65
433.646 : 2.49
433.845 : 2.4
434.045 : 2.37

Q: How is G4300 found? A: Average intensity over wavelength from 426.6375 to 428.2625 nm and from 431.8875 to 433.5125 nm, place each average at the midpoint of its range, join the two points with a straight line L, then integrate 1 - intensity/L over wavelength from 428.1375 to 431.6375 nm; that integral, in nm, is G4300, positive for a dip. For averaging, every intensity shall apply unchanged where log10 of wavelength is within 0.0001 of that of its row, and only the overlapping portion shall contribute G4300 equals 0.51 nm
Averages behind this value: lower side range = 2.29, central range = 2.09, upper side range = 2.62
